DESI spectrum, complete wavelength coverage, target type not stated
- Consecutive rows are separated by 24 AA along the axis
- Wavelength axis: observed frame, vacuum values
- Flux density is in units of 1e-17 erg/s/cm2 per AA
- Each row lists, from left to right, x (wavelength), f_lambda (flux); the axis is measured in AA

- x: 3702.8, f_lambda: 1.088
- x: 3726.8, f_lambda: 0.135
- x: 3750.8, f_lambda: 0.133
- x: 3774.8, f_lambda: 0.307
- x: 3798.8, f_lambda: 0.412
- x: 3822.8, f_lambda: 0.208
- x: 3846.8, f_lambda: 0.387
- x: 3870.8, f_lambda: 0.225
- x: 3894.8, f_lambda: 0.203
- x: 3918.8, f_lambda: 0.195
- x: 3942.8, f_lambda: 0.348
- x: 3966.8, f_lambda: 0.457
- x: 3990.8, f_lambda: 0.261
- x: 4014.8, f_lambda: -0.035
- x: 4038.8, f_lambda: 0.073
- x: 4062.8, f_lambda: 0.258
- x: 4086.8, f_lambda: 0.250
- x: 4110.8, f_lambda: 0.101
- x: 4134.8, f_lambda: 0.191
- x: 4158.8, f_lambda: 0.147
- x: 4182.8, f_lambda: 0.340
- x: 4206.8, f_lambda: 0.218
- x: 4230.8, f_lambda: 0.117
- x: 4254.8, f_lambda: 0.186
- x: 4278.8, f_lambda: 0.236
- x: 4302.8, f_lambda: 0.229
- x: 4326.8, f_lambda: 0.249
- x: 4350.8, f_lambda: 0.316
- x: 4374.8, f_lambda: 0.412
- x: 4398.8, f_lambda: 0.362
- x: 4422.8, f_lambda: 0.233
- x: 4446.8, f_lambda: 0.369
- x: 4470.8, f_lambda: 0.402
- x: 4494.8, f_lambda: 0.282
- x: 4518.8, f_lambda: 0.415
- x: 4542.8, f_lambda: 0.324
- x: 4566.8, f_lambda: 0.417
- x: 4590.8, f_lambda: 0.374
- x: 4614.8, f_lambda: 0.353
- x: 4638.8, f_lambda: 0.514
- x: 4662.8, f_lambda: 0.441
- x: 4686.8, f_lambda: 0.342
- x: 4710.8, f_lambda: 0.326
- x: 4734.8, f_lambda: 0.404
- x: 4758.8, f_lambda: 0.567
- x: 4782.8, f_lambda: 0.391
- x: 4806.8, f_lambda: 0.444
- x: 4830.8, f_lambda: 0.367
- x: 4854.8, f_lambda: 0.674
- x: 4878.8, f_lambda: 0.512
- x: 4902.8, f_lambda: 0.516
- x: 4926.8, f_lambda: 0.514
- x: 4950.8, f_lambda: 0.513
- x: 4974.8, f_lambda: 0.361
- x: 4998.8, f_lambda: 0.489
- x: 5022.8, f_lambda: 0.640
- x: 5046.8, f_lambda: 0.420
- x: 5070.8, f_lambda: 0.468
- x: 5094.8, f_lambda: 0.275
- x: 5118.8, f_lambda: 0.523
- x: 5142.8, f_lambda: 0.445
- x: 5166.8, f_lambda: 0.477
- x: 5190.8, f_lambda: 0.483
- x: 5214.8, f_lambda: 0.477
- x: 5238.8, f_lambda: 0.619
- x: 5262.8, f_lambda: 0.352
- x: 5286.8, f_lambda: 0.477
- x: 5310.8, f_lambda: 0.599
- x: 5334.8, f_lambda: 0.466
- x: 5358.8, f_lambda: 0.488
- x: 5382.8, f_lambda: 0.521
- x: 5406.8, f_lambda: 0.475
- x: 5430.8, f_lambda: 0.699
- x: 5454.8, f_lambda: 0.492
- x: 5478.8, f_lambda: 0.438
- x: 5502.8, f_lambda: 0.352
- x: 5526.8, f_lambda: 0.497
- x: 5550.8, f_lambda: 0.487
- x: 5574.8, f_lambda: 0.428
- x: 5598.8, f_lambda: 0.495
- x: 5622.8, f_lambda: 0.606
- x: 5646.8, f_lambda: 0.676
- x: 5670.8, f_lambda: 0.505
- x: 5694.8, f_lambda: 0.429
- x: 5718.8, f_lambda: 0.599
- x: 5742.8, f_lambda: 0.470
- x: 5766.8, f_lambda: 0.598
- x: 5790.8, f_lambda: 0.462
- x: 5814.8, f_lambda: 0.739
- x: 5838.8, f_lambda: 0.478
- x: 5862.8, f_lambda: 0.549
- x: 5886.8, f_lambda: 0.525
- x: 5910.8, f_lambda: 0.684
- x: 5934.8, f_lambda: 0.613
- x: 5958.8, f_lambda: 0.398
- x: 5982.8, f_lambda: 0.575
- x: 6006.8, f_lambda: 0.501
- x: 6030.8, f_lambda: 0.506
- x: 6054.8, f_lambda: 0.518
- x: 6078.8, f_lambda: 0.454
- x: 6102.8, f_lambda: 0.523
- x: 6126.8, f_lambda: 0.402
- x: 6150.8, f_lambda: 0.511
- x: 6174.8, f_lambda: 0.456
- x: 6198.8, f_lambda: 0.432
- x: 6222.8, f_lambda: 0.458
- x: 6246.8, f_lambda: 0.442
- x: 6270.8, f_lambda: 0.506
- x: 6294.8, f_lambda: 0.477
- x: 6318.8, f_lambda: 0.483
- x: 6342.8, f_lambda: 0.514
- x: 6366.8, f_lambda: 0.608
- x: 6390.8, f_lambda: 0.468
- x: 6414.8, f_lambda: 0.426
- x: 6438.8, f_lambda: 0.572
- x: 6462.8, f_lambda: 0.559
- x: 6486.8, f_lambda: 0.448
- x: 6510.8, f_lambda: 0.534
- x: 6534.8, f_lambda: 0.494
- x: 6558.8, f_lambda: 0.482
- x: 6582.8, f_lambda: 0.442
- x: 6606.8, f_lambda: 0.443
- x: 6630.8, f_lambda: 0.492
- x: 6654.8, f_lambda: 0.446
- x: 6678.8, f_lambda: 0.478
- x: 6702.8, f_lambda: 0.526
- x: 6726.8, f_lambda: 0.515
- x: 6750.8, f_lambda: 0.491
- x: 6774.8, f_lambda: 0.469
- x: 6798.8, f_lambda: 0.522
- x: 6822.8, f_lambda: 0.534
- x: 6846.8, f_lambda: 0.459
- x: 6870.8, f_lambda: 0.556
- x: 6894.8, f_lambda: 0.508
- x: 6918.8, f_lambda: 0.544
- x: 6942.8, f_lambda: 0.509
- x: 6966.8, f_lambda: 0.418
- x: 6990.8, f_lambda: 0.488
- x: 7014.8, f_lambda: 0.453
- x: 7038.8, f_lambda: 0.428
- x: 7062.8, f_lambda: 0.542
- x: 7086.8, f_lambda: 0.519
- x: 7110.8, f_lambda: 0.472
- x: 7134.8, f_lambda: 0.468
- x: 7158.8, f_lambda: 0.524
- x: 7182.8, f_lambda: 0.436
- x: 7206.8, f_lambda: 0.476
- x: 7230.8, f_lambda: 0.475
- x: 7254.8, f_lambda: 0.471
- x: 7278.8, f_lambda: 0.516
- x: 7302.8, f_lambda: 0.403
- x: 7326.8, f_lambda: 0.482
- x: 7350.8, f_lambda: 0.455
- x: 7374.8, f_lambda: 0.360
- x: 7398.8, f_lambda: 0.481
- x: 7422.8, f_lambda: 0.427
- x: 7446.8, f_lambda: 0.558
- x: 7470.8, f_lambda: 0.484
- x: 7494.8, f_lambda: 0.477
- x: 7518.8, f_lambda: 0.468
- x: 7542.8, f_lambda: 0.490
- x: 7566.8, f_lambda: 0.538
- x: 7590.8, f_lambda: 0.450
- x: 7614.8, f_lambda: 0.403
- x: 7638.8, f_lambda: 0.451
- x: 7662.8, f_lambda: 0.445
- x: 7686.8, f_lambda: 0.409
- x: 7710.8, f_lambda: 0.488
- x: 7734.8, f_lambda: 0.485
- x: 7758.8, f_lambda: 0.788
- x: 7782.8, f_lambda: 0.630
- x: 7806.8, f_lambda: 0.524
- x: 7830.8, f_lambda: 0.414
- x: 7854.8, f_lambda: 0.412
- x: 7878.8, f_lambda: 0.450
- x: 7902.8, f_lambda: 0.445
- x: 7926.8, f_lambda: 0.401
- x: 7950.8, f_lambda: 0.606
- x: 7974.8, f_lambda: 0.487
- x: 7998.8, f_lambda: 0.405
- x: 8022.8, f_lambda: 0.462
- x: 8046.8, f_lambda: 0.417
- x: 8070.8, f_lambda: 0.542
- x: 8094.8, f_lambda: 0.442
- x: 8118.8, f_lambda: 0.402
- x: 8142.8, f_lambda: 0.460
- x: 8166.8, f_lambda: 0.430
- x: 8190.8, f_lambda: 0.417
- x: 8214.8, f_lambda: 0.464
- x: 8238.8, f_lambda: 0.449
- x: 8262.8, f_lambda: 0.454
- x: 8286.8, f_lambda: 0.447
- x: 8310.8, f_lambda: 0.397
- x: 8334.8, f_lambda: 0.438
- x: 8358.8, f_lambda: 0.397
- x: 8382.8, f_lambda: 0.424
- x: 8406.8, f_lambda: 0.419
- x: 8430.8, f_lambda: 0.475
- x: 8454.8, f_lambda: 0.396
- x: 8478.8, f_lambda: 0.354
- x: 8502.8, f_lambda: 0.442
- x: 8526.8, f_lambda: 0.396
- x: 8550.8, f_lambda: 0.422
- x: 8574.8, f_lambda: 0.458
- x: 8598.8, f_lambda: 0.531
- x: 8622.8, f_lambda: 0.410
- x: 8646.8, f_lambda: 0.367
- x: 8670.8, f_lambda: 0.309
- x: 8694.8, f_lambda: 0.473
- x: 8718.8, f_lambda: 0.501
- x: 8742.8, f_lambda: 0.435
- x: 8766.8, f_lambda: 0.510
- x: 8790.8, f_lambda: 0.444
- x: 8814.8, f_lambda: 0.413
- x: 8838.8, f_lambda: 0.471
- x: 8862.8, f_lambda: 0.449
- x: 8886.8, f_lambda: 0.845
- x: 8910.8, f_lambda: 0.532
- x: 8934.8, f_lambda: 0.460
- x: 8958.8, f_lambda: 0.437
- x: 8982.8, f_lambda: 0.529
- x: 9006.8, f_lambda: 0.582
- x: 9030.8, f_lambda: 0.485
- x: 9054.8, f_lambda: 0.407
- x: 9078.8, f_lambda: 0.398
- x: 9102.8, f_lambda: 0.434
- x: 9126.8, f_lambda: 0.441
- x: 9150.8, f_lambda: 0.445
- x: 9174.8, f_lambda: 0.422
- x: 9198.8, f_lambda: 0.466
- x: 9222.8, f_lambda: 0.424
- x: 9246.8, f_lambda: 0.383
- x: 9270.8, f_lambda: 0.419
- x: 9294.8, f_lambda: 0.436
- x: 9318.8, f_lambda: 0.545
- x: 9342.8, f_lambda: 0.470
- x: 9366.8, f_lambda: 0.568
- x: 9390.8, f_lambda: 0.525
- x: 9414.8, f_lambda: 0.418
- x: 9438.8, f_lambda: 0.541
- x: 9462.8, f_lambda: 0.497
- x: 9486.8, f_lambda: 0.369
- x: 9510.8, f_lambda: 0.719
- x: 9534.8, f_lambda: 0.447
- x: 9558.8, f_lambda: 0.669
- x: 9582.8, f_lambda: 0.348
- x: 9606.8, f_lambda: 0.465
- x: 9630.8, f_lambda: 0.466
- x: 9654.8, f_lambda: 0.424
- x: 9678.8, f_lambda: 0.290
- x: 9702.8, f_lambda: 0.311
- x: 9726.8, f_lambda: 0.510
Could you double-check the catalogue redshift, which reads 0.183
